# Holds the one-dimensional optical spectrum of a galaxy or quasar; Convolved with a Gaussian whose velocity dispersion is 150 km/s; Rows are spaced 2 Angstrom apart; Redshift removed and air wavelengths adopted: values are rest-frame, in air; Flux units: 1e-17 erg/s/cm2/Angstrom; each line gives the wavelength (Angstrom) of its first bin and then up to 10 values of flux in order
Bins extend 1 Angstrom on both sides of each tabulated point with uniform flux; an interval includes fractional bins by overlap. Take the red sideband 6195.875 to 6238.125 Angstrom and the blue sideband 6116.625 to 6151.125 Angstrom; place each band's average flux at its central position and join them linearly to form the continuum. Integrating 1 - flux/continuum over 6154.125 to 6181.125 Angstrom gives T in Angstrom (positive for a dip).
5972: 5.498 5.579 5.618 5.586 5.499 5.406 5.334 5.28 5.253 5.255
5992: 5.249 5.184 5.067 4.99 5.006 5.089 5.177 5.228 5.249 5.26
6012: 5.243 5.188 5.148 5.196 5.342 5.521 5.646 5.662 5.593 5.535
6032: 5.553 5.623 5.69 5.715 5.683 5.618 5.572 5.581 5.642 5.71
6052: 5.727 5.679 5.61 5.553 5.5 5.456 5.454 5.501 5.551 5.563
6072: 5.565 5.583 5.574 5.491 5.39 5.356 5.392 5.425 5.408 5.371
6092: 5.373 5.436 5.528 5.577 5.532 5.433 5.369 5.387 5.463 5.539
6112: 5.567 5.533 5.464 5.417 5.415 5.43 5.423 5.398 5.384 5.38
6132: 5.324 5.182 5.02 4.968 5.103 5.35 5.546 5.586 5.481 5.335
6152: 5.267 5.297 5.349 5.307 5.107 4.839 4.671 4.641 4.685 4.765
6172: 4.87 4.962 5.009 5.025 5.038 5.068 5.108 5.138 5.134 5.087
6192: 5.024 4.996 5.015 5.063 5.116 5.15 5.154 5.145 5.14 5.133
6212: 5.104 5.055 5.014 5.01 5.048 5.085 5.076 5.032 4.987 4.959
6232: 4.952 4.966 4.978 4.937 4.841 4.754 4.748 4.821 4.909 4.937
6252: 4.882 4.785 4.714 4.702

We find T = 1.38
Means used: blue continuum 5.34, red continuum 5.05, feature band 4.96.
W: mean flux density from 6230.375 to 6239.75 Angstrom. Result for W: 4.95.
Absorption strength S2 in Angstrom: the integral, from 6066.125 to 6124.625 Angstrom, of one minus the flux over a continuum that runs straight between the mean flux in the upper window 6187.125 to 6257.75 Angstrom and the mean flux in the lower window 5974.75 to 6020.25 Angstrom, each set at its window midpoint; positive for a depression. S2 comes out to -3.7 Angstrom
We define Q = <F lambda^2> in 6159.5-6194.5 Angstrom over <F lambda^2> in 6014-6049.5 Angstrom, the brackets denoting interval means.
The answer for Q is 0.9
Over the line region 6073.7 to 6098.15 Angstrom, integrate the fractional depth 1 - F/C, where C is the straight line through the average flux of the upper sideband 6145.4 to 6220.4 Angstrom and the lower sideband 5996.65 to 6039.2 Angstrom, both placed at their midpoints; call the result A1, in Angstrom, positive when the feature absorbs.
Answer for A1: -0.9 Angstrom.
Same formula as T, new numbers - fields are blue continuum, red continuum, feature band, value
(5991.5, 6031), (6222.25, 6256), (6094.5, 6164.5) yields -3.58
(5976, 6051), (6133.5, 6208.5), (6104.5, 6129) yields -1.17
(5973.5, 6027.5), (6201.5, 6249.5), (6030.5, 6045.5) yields -1.07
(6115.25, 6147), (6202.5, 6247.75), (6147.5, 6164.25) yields 0.16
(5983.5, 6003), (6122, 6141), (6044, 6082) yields -2.54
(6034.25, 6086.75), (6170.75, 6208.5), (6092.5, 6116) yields -0.40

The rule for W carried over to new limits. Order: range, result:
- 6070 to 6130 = 5.46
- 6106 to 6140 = 5.36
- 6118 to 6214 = 5.15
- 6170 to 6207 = 5.05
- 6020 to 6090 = 5.56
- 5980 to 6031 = 5.29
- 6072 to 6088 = 5.46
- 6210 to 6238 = 5.02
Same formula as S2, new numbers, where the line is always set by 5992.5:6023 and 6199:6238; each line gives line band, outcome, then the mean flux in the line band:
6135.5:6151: -0.6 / 5.31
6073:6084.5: -0.7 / 5.47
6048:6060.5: -1.1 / 5.64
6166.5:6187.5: 0.5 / 4.96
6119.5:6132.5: -0.7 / 5.4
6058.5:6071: -0.8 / 5.51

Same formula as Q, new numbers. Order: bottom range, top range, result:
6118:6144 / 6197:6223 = 0.99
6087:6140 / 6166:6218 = 0.96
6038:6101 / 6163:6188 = 0.92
